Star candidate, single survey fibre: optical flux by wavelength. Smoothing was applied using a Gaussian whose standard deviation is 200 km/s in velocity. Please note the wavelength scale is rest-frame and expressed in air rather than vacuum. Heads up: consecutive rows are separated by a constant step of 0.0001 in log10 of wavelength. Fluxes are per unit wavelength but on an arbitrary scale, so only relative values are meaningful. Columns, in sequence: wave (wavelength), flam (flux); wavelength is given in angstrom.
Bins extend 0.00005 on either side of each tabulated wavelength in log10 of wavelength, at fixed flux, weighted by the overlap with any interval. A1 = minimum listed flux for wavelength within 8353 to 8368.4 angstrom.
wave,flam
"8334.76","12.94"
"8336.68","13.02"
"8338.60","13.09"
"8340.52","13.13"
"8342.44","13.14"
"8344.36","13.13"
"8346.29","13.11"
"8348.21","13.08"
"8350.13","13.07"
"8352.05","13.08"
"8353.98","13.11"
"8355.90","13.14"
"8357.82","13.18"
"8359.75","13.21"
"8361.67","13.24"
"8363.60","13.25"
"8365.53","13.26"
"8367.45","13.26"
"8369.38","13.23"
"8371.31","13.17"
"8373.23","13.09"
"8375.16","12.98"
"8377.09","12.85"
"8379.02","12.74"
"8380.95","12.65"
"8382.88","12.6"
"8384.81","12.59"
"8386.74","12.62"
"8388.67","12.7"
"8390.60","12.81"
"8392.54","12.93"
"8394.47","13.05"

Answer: 13.11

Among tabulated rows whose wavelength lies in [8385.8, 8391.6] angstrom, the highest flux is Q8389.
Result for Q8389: 12.81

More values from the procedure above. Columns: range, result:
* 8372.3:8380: 13.09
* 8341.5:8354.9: 13.14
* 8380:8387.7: 12.65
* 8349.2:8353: 13.08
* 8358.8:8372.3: 13.26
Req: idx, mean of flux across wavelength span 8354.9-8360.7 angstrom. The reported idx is 13.2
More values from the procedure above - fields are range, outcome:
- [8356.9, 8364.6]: 13.2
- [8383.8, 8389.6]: 12.6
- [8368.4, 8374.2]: 13.2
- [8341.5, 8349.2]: 13.1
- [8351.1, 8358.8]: 13.1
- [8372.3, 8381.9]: 12.9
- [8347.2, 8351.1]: 13.1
